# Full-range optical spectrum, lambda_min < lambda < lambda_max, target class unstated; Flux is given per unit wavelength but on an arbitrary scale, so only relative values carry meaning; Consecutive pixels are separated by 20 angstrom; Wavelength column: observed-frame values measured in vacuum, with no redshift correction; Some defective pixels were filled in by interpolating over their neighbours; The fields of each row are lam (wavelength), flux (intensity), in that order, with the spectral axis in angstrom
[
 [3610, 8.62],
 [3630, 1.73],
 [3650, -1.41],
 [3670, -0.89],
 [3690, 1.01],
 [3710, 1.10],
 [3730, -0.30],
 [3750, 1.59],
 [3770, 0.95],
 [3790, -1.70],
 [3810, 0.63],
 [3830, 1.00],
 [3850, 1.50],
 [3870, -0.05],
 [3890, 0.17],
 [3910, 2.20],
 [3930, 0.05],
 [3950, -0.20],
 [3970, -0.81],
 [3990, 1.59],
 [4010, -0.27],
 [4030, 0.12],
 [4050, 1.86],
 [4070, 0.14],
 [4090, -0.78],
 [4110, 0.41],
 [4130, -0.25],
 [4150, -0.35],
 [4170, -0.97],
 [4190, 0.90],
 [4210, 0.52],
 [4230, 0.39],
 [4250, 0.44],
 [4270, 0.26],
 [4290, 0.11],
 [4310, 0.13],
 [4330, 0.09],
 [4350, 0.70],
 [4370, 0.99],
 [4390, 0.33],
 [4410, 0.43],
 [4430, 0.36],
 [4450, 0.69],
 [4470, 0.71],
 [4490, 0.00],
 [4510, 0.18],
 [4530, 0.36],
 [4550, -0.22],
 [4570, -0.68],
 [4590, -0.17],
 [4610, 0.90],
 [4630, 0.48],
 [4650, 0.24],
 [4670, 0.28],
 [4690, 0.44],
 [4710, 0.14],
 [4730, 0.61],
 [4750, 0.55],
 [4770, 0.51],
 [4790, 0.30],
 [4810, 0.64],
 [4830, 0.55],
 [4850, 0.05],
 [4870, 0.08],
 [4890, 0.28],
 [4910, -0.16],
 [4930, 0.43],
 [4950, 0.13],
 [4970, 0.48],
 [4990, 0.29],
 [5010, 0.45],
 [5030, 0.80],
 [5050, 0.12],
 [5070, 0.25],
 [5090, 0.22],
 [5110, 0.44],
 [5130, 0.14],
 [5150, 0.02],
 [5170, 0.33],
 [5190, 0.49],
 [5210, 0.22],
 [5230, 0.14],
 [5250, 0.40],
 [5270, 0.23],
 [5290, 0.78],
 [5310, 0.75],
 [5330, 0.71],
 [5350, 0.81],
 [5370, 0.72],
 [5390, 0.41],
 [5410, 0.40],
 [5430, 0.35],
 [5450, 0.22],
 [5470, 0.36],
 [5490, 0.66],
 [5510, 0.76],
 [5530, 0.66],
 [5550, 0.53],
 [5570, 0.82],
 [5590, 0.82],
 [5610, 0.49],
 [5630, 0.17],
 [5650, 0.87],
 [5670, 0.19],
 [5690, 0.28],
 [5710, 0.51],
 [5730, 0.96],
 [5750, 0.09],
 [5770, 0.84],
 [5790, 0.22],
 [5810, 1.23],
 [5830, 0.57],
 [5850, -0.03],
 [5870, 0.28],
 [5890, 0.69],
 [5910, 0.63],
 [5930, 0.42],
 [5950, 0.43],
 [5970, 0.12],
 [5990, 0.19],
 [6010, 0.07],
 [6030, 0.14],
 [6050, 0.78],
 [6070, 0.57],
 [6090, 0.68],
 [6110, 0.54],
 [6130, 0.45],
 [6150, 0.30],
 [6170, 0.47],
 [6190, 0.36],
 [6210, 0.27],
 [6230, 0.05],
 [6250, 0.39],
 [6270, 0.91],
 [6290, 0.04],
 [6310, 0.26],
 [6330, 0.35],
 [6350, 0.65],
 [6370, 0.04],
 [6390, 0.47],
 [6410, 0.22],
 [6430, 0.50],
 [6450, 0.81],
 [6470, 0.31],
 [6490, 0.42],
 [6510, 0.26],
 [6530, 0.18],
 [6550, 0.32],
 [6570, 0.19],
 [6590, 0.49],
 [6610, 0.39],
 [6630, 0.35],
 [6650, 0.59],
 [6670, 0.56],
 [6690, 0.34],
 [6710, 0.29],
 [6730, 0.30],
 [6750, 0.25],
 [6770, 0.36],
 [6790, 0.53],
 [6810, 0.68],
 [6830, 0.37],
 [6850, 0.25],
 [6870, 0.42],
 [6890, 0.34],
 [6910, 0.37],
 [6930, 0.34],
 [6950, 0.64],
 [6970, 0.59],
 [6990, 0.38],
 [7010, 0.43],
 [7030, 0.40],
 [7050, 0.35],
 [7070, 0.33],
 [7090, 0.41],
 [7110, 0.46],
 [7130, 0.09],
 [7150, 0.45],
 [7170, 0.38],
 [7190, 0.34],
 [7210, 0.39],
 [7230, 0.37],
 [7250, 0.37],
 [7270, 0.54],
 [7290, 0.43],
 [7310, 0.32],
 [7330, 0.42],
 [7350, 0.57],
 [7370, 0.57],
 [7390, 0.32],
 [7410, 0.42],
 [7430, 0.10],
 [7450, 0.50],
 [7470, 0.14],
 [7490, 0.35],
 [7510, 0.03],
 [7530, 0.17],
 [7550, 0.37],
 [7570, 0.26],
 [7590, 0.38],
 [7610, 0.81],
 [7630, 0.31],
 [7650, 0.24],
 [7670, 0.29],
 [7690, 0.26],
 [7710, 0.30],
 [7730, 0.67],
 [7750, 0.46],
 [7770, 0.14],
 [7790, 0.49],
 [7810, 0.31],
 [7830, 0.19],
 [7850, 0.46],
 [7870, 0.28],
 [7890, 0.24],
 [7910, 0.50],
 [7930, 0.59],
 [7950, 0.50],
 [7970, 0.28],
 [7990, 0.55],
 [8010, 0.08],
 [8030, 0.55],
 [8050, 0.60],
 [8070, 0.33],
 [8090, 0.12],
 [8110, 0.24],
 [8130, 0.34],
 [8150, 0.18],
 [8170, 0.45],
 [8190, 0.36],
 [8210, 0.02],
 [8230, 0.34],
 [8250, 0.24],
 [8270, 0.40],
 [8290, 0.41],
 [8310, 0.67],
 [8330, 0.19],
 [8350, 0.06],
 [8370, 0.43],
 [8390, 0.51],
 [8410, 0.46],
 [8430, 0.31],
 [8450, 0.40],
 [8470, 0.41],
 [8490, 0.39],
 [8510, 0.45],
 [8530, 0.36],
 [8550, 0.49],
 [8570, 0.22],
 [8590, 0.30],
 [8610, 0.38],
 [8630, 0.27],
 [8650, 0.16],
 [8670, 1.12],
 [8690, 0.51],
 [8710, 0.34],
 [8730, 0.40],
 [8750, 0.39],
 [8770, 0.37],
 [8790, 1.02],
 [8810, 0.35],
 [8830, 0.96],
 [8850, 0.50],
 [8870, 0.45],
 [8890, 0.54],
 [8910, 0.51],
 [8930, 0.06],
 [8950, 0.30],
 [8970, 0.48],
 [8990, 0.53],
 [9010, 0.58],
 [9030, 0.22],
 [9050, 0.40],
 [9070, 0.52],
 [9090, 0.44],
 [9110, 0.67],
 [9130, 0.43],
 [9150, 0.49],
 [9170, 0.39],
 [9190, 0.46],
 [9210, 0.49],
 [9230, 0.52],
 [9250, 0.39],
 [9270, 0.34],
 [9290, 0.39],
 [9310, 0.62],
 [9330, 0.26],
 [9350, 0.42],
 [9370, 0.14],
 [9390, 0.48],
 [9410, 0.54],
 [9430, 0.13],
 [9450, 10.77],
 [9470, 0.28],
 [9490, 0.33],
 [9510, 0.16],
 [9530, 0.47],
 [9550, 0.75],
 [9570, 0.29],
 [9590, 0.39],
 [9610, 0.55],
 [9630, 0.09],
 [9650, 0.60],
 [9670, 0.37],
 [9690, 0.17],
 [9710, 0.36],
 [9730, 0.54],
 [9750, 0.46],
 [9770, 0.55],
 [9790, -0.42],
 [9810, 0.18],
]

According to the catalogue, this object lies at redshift 0.32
